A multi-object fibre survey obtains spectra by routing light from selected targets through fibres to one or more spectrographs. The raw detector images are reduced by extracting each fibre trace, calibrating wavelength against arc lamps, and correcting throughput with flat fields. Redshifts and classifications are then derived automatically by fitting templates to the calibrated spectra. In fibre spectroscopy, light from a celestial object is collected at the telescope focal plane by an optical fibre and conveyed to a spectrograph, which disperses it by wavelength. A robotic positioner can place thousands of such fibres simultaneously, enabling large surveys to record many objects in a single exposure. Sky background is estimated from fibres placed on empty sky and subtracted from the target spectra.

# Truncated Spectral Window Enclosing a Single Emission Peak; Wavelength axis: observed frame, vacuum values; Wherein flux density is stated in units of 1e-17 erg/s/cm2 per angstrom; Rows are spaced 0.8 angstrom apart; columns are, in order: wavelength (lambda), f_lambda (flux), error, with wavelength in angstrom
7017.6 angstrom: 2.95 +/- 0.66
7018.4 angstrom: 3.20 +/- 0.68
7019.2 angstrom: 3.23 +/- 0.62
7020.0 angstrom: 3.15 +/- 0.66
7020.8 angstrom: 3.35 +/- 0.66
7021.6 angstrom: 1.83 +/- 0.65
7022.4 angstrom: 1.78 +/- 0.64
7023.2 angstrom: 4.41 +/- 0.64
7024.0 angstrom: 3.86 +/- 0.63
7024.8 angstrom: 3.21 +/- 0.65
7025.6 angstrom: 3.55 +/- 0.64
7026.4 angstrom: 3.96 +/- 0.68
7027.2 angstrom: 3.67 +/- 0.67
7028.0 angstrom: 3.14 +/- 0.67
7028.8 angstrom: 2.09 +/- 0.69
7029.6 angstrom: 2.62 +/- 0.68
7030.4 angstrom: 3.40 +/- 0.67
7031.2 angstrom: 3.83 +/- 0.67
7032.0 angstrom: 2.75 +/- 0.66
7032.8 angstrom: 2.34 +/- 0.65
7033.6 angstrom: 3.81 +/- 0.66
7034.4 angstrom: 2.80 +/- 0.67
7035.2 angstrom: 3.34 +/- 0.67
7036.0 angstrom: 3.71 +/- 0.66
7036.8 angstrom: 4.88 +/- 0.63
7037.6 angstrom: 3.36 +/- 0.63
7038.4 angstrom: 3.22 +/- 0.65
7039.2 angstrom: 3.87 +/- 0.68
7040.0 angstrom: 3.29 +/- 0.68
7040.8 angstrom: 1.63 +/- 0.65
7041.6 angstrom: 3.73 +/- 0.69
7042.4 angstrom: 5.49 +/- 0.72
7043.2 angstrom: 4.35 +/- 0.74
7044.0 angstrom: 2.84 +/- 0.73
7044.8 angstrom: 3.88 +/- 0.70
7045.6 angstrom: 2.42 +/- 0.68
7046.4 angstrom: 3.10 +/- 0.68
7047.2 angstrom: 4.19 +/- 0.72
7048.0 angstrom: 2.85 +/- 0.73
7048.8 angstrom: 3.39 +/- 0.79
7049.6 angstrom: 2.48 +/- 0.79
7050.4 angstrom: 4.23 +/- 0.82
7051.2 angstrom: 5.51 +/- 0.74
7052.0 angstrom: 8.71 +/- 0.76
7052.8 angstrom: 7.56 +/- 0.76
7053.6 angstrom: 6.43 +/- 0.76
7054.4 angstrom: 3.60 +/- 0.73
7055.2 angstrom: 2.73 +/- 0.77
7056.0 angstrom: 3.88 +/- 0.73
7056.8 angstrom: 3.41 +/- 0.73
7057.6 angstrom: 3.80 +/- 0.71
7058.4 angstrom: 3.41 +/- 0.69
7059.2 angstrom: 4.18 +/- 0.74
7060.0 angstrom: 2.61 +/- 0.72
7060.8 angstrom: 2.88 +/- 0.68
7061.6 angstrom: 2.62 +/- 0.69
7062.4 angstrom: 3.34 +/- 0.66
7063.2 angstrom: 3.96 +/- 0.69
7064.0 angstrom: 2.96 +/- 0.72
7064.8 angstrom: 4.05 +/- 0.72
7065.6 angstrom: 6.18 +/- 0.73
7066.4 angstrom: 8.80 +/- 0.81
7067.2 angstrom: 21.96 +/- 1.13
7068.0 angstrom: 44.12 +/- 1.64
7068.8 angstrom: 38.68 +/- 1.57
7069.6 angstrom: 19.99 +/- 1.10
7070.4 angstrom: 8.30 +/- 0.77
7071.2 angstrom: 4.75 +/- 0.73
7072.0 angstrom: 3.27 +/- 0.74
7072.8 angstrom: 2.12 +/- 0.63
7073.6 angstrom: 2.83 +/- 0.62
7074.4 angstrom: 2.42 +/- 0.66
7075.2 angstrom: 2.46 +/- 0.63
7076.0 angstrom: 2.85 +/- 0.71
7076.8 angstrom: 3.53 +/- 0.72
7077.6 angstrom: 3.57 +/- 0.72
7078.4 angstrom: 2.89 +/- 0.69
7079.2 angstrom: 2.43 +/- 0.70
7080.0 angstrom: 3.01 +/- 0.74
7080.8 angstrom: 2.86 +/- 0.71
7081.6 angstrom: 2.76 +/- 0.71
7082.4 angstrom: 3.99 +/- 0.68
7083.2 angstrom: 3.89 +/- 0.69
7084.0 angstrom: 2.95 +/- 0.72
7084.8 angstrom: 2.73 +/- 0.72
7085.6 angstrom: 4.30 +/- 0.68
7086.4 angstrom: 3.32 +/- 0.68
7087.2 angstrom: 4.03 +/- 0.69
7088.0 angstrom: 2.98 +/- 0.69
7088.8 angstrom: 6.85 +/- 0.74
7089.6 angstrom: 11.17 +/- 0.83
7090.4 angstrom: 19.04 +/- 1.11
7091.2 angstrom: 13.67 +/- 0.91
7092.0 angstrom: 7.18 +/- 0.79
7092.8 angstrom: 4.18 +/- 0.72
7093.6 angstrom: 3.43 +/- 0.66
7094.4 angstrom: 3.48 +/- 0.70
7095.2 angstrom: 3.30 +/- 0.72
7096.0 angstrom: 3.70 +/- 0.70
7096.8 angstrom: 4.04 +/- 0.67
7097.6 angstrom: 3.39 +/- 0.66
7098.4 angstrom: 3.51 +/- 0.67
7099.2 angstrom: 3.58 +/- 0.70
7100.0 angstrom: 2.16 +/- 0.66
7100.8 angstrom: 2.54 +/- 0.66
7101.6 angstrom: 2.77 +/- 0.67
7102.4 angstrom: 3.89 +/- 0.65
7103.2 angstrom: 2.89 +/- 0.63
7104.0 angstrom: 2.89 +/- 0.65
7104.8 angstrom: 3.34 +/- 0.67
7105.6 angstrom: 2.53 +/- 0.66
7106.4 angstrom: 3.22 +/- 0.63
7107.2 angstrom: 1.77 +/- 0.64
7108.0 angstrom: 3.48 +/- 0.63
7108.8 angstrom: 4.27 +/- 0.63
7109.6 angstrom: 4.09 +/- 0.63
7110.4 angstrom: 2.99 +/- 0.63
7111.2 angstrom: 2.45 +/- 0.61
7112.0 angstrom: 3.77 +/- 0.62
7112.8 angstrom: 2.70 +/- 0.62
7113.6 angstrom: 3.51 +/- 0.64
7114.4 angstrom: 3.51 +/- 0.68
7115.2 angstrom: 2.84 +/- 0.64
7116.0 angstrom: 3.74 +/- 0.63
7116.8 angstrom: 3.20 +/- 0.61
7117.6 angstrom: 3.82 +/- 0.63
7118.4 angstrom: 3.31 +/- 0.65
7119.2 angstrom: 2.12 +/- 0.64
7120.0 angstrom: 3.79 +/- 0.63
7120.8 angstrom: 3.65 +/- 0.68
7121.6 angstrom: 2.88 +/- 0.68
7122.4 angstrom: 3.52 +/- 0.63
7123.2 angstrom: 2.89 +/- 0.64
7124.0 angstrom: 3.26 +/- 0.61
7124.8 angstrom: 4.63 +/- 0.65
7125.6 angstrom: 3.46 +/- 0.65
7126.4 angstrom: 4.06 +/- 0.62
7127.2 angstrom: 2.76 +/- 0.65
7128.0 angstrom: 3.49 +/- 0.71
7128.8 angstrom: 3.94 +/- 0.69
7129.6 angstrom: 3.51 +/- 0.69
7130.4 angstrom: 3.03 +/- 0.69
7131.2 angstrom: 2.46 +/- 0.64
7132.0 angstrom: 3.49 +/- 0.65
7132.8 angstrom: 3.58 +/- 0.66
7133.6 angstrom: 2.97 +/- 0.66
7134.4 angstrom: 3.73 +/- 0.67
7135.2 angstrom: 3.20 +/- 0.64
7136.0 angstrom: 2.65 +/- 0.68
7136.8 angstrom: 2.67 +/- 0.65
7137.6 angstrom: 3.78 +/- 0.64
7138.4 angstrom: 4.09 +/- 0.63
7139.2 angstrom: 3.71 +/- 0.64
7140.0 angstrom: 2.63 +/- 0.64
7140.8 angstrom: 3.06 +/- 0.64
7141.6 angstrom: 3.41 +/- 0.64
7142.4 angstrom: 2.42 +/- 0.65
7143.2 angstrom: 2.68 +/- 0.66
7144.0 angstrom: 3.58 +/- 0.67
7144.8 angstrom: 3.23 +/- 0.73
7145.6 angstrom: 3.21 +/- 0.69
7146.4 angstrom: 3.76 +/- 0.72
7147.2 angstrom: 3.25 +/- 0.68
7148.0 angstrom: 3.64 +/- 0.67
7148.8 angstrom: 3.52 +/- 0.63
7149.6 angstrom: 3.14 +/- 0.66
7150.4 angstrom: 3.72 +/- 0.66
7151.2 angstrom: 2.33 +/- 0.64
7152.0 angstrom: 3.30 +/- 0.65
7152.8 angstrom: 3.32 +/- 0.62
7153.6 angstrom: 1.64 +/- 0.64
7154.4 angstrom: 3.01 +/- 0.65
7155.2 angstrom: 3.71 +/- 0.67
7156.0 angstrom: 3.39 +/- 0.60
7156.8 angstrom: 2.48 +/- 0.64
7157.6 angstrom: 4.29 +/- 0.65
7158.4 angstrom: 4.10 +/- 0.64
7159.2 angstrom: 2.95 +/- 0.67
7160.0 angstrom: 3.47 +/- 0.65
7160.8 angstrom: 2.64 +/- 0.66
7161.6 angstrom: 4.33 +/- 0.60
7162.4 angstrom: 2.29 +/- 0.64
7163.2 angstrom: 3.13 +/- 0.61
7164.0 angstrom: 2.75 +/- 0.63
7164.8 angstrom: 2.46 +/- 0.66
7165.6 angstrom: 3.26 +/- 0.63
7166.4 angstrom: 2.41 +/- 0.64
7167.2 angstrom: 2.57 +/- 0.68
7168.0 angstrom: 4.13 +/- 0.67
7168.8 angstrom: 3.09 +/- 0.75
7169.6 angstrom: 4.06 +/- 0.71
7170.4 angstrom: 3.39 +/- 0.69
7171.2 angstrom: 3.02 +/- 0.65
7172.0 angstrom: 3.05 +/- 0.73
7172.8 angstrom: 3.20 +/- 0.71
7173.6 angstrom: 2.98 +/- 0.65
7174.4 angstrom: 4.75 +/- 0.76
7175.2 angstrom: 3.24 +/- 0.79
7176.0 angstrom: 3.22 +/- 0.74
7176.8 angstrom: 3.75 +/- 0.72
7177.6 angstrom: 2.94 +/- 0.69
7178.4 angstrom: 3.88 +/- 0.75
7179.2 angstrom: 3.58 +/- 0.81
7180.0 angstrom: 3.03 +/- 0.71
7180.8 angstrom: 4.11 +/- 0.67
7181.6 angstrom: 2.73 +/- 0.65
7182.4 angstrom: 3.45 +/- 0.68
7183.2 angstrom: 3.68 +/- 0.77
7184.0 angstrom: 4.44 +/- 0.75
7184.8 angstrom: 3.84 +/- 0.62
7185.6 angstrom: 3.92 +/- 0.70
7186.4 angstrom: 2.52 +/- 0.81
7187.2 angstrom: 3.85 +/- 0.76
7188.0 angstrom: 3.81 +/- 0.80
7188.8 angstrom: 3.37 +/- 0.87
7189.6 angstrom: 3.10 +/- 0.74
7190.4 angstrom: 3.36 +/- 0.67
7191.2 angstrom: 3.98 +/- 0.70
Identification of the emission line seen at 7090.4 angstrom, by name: [N II] 6583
